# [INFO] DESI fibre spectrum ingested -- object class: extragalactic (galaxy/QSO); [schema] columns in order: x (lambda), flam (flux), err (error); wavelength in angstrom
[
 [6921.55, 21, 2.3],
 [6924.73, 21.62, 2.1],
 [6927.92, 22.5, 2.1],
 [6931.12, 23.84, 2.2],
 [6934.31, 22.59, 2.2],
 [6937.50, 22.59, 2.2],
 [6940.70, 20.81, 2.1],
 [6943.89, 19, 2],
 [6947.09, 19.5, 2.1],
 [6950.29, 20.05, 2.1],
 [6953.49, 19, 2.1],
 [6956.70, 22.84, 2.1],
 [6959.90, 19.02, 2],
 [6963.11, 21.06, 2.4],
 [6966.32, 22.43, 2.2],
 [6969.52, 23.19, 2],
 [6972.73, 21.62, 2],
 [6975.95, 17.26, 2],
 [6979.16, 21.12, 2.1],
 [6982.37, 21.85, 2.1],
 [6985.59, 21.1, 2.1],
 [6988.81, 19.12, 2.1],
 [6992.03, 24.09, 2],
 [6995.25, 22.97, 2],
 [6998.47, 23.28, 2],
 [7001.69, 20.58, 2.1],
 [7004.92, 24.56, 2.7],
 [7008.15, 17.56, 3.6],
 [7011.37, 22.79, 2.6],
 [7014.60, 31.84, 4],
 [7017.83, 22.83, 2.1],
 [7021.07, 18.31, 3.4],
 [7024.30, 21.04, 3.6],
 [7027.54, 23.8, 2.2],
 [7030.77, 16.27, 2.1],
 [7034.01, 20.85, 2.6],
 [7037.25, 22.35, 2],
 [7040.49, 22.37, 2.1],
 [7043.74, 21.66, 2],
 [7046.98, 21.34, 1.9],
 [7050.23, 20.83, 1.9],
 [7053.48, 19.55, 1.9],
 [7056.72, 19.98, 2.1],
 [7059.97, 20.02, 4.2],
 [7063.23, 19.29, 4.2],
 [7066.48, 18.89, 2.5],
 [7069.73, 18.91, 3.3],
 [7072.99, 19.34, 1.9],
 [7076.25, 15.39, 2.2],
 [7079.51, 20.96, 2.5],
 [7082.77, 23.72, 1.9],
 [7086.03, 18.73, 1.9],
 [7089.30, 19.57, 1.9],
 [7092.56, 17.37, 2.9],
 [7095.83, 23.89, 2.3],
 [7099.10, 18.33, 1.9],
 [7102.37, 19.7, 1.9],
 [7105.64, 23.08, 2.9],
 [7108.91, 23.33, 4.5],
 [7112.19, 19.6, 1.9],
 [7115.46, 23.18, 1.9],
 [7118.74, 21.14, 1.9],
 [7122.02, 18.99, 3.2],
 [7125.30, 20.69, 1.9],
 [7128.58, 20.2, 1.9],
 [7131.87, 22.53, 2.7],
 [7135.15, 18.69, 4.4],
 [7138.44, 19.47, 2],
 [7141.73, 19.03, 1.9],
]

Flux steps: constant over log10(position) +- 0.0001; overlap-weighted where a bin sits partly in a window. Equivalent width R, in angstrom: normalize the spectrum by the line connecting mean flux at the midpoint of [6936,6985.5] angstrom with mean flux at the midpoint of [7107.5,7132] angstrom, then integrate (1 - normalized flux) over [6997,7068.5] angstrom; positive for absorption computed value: -1.47 angstrom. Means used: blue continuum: 20.8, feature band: 21.3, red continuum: 21.1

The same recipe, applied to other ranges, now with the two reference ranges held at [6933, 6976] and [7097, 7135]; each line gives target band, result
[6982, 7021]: -3.1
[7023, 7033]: 0.3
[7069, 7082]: 1.2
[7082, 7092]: 0.4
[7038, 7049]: -0.5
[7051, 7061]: 0.5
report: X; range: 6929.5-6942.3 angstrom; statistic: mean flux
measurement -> 22.5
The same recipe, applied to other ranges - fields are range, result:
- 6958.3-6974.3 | 21.5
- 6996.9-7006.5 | 22.8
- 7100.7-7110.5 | 22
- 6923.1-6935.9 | 22.6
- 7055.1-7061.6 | 20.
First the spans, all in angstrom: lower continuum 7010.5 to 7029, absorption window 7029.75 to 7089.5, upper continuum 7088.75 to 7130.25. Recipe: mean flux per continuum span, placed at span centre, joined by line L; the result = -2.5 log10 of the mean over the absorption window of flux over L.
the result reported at 0.11 mag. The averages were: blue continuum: 23.4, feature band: 20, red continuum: 20.7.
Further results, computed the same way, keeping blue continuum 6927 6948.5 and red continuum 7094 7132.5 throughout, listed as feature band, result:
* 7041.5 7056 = 0.02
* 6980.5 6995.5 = -0.01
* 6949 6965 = 0.06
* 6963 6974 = -0.04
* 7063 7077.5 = 0.16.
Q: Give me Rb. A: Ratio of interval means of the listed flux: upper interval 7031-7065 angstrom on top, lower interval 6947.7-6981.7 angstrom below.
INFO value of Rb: 0.99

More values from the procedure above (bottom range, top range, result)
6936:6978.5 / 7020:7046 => 1.01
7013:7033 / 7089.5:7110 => 0.93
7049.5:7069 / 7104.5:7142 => 1.06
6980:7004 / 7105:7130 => 0.97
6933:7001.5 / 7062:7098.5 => 0.93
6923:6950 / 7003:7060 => 1.00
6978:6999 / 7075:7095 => 0.89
